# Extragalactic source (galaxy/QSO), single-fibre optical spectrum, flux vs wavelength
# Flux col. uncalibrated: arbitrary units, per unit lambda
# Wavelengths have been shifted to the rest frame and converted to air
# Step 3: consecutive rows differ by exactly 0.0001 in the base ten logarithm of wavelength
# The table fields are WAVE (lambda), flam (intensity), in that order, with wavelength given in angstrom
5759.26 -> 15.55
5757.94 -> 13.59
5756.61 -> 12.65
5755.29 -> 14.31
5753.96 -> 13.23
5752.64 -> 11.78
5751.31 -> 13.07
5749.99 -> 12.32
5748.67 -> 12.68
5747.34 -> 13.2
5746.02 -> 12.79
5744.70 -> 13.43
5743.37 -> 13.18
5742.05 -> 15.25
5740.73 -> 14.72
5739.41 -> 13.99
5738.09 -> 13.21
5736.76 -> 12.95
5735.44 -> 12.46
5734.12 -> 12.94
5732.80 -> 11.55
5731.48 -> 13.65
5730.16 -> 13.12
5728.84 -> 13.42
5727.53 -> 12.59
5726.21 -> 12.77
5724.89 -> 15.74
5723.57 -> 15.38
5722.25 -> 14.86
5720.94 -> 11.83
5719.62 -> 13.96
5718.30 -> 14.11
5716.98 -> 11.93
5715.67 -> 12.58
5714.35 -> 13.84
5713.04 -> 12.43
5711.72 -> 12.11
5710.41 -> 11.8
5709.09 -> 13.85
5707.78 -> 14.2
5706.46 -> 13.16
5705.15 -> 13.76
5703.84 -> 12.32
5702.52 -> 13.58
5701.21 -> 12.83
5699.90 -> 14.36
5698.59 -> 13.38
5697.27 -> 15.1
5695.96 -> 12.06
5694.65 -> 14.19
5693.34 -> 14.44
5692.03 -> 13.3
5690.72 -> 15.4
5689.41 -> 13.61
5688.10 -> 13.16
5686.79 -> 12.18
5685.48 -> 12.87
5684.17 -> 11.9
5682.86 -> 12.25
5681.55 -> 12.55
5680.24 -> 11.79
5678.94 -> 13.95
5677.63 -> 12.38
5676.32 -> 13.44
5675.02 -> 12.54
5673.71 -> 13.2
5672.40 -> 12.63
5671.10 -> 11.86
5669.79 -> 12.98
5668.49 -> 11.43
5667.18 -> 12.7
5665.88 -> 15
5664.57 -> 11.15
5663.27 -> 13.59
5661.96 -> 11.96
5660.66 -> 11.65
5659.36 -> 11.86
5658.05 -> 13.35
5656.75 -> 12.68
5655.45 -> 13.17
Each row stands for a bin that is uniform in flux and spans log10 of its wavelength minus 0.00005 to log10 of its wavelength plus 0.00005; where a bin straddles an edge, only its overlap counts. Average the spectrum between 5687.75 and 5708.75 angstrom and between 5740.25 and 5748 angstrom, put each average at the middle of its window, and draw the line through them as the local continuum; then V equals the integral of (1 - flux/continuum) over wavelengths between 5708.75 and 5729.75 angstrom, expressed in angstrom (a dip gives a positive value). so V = 0.6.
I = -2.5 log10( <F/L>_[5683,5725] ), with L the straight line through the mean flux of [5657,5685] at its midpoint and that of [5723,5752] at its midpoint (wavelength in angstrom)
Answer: -0.035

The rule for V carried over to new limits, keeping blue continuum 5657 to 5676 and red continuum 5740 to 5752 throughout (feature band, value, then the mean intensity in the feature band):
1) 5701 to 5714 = 0.0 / 13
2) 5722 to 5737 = -0.2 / 13.4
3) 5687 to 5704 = -1.0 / 13.7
